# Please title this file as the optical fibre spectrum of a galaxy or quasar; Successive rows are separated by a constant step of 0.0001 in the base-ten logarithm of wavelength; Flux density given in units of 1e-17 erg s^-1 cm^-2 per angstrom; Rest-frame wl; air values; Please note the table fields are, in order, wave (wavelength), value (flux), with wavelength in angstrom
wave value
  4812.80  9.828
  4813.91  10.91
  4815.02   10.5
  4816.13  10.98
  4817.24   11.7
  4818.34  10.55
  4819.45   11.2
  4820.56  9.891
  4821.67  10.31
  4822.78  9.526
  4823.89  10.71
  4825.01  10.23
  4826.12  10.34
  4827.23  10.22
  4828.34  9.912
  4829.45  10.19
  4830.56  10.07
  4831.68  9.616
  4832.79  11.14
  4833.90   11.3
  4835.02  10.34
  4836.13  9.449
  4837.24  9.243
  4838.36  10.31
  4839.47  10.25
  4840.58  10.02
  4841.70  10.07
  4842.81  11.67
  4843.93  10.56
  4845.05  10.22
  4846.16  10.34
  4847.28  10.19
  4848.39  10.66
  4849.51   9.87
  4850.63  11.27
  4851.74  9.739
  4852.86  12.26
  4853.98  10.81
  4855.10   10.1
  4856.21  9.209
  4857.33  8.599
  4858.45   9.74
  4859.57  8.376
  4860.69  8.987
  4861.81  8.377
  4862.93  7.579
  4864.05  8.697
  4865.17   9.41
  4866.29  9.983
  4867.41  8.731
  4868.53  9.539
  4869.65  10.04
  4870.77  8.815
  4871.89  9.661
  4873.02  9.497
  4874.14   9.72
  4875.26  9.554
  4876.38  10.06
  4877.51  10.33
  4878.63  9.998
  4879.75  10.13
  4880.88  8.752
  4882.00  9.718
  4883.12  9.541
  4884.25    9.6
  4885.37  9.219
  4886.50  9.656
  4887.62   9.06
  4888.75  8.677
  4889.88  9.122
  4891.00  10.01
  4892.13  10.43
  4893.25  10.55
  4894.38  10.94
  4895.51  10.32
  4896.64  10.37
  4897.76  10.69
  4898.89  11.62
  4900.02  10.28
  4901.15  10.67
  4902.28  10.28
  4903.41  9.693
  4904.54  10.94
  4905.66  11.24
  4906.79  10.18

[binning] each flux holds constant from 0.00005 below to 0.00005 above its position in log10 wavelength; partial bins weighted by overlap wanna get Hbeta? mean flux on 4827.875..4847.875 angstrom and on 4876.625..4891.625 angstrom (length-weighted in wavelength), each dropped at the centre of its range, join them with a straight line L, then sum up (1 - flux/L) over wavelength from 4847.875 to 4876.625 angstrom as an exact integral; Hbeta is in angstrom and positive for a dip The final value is 0.9 angstrom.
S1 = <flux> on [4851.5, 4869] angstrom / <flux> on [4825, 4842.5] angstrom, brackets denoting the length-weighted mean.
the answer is 0.9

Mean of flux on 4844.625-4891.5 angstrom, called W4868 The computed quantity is 9.61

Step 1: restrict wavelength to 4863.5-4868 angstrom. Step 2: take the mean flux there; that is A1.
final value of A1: 9.21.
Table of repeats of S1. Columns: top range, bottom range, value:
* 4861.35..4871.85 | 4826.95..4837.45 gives 0.89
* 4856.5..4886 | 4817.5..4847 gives 0.91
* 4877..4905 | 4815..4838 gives 0.97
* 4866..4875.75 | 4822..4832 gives 0.94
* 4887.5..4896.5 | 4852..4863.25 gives 1.05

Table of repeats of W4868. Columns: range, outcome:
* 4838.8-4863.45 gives 9.96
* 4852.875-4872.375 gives 9.3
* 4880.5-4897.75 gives 9.78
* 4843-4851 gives 10.5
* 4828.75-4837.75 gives 10.2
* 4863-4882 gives 9.51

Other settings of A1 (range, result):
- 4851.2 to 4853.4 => 11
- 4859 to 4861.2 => 8.67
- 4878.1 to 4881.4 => 9.63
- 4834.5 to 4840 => 9.92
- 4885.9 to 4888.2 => 9.34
